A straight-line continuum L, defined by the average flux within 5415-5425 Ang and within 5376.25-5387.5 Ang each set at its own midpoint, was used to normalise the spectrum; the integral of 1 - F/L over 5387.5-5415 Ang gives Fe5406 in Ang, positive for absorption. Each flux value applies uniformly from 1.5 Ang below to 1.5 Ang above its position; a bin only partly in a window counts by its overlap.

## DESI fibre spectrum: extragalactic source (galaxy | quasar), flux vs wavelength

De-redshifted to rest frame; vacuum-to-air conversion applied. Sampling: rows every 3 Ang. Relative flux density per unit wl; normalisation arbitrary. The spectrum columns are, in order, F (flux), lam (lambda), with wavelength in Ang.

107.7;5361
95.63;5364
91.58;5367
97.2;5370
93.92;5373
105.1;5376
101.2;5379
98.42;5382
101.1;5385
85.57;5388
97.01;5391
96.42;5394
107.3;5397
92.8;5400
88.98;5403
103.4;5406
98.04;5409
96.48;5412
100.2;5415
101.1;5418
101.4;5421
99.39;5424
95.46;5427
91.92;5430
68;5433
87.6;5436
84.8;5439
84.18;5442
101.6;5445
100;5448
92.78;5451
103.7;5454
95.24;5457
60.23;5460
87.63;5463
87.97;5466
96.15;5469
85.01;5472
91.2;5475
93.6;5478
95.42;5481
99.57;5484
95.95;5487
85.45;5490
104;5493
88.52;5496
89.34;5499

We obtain 0.9 Ang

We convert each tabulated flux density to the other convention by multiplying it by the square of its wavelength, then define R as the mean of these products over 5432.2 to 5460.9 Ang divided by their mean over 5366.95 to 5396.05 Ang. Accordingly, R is 0.94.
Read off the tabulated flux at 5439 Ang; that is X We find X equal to 84.8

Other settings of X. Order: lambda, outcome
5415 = 100.2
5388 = 85.57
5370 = 97.2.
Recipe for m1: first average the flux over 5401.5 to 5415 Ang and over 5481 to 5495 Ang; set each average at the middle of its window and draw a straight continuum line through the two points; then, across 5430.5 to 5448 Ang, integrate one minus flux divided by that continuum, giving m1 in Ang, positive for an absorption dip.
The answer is 1.76 Ang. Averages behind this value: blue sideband 97.1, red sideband 95.9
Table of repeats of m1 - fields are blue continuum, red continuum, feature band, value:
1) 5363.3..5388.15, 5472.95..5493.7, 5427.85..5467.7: 2.95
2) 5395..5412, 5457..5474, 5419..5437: 0.34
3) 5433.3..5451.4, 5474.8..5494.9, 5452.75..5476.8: 1.17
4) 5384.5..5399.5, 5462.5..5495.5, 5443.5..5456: -0.67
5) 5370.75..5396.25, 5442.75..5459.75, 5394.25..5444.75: 1.20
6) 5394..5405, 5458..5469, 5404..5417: -0.70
